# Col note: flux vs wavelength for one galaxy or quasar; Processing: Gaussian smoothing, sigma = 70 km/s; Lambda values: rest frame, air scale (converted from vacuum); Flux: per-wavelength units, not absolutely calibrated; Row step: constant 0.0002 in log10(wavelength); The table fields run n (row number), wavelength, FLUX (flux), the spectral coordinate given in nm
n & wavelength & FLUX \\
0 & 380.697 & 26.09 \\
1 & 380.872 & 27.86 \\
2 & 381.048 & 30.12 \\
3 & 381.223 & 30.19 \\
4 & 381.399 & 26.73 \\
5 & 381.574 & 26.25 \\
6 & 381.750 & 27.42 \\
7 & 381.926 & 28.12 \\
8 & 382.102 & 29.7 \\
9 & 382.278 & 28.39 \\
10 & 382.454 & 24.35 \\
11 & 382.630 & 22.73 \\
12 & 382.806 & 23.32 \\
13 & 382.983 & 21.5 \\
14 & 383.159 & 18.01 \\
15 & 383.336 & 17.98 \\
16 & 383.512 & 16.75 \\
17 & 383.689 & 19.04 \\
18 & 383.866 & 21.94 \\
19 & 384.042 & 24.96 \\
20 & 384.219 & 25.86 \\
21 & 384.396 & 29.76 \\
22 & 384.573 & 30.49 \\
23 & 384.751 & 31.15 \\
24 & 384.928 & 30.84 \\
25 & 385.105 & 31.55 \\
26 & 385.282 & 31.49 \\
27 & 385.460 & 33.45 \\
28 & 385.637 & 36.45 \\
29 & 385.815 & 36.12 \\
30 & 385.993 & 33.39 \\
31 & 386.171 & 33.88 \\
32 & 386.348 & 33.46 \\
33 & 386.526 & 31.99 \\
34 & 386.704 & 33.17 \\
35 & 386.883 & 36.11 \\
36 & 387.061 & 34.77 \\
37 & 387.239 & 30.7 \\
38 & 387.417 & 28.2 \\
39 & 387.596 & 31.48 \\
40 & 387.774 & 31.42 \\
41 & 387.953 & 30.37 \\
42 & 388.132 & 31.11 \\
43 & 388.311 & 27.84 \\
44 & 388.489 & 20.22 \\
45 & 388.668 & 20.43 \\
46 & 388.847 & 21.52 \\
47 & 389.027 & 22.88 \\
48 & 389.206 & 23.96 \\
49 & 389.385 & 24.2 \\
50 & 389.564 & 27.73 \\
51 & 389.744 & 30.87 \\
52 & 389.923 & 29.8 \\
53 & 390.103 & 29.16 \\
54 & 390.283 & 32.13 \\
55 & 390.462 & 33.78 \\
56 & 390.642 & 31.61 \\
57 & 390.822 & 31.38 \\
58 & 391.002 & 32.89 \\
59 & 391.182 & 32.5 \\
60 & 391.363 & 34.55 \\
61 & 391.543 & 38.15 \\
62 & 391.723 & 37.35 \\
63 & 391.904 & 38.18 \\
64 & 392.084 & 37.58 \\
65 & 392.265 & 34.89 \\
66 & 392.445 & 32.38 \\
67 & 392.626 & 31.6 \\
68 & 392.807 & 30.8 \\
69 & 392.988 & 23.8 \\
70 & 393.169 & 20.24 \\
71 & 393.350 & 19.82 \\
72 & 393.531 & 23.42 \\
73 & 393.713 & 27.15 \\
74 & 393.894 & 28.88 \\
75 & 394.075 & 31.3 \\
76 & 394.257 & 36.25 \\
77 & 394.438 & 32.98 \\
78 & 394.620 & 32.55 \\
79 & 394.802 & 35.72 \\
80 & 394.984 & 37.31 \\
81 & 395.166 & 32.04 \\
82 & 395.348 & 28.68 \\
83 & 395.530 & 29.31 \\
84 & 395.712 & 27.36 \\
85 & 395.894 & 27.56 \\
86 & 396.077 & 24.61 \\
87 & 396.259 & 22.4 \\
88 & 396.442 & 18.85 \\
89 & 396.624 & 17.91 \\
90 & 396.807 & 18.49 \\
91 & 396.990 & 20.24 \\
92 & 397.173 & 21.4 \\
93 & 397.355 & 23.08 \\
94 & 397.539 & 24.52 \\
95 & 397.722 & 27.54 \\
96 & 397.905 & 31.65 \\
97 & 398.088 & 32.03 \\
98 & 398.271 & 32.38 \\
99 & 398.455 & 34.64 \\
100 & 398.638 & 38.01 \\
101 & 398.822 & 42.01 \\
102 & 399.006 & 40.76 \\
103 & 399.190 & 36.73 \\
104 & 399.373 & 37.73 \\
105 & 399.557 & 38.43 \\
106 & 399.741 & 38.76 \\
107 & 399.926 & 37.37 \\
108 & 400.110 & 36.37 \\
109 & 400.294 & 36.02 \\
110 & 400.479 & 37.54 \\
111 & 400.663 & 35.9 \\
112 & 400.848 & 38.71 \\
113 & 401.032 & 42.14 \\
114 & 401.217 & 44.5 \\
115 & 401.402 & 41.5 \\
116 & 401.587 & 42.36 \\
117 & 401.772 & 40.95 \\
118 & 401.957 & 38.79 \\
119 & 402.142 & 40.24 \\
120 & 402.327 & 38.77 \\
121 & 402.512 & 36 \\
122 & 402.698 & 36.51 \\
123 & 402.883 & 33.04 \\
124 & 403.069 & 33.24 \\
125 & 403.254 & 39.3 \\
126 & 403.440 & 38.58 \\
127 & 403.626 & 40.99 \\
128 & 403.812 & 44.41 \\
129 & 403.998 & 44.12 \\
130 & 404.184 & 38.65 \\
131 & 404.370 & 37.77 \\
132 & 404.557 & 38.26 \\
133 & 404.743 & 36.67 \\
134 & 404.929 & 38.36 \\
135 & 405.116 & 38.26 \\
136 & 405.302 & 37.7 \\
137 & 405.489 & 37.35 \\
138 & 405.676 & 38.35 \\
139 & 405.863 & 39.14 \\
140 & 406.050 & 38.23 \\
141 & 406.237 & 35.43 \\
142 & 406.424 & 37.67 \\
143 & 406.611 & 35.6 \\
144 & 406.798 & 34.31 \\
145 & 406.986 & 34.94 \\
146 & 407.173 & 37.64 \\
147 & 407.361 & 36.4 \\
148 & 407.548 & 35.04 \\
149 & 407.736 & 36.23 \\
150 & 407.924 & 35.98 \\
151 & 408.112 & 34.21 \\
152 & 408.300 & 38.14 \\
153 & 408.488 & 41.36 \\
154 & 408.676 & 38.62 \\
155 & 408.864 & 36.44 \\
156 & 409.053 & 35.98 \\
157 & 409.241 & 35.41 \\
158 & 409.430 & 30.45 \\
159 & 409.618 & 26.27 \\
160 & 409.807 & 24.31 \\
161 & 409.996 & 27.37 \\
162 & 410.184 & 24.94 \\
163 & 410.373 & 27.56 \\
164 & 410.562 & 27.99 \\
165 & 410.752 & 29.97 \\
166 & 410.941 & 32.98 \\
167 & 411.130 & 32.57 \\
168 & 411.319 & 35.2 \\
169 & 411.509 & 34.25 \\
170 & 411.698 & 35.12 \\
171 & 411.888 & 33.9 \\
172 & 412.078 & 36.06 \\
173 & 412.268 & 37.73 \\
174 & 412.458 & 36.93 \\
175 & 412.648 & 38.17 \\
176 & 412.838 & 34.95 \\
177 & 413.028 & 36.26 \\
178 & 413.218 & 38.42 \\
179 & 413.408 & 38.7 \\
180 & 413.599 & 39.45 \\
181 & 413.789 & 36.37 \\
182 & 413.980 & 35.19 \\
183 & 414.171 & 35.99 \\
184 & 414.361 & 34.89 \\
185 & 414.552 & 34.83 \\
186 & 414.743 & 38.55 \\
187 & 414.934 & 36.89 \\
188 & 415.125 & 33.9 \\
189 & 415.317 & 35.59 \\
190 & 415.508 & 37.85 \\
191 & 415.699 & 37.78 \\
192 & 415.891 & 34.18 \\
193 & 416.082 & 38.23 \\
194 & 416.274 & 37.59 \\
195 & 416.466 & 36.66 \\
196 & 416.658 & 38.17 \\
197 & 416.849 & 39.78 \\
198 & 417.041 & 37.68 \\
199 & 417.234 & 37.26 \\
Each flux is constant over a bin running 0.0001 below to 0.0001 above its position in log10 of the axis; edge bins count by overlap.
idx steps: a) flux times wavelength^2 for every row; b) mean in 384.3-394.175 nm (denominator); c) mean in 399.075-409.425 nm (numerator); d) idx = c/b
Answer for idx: 1.34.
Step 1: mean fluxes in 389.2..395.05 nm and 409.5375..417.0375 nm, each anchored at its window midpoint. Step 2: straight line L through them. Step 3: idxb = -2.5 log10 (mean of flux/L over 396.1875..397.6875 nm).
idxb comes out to 0.45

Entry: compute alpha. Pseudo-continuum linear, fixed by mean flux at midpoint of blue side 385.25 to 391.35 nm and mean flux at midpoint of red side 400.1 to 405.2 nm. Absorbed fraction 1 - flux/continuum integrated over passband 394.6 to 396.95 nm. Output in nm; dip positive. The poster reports 0.53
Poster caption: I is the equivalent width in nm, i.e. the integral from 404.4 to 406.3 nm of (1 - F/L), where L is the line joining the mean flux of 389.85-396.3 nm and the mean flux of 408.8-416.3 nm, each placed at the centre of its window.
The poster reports -0.27 nm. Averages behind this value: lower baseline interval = 30.9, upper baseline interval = 34.4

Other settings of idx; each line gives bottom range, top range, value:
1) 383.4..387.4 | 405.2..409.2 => 1.36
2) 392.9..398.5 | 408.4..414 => 1.35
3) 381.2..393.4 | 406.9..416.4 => 1.36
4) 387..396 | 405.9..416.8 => 1.29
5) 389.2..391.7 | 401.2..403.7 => 1.31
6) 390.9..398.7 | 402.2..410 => 1.32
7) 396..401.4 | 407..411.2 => 1.07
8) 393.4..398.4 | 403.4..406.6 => 1.47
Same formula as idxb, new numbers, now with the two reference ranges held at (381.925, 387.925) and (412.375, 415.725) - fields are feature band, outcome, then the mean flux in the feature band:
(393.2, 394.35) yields 0.136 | 27.4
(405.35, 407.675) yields -0.063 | 36.7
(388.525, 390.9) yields 0.096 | 27.5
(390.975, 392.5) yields -0.166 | 35.6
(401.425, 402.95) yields -0.156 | 38.6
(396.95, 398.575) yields 0.155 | 27.9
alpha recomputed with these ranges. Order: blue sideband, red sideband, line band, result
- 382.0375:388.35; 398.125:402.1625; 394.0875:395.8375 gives 0.14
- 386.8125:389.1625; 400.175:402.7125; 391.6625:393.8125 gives 0.15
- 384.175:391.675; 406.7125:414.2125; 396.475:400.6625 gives 0.07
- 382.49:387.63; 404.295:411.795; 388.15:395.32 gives 0.09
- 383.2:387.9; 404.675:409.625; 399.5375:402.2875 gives -0.38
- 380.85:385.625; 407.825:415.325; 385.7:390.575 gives -0.33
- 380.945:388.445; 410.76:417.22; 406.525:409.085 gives -0.13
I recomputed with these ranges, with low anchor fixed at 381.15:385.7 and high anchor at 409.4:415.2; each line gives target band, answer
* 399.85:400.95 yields -0.22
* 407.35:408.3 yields -0.09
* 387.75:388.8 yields 0.05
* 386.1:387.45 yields -0.28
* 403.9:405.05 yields -0.26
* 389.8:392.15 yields -0.44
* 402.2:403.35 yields -0.18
